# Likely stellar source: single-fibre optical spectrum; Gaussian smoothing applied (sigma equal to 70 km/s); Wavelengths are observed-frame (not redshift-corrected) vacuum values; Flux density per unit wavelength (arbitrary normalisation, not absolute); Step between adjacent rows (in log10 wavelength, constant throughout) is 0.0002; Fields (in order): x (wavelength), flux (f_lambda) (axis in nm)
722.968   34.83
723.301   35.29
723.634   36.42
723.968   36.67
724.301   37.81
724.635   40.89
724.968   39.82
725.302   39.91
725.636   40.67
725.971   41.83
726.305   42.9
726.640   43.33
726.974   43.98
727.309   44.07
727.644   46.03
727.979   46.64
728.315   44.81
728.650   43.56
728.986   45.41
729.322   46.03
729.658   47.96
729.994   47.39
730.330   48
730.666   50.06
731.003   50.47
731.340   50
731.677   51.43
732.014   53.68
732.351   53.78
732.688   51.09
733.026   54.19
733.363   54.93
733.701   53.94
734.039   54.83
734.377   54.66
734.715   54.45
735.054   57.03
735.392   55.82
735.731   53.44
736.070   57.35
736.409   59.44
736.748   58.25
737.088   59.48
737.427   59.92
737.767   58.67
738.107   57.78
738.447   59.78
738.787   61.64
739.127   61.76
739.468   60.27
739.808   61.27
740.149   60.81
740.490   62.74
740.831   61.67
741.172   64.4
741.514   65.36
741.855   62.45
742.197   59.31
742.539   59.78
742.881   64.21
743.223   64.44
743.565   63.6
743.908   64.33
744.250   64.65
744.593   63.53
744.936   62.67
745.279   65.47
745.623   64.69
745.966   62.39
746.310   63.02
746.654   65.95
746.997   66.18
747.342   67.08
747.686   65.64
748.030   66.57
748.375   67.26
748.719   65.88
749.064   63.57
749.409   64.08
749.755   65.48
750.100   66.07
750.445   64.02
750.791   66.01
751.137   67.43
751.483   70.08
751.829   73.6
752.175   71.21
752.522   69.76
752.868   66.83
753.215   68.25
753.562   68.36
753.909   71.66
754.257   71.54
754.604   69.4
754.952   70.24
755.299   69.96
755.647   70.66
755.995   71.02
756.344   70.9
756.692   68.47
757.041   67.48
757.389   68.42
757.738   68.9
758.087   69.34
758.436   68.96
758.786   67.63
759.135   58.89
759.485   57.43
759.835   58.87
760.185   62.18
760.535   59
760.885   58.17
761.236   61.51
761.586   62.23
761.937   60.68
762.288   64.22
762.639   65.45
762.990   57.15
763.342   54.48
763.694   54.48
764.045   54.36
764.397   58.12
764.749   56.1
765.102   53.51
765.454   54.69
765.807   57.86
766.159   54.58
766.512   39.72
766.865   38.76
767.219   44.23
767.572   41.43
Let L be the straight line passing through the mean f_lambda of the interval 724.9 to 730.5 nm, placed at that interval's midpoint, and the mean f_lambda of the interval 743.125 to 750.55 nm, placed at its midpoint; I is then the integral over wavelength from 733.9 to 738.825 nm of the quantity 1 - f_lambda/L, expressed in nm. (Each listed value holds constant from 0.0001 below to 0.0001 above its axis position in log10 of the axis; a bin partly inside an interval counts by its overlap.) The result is -0.347 nm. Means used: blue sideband 44.3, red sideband 64.9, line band 57.4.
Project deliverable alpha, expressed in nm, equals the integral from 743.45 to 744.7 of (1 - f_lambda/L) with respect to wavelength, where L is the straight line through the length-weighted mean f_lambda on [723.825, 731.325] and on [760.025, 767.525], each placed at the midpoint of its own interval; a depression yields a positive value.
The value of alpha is -0.373 nm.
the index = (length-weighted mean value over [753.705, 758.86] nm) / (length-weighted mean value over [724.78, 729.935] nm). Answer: 1.59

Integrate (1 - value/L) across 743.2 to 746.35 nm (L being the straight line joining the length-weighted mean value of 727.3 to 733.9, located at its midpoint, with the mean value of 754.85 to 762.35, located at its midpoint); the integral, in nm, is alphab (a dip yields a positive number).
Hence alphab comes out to -0.36 nm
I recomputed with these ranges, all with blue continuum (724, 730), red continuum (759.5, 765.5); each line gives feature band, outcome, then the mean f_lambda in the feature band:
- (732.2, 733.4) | -0.20 nm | 53.4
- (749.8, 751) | -0.27 nm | 65.5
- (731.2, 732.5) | -0.20 nm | 52.3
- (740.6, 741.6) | -0.29 nm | 63.6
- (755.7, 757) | -0.32 nm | 69.9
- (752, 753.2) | -0.33 nm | 69.2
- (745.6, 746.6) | -0.23 nm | 63.5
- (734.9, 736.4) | -0.30 nm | 56.3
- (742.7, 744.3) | -0.44 nm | 64.2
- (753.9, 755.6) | -0.47 nm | 70.5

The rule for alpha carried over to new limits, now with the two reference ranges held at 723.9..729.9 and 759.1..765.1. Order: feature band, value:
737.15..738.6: -0.33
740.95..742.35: -0.37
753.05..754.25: -0.32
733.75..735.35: -0.30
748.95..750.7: -0.37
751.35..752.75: -0.43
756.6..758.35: -0.36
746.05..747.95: -0.49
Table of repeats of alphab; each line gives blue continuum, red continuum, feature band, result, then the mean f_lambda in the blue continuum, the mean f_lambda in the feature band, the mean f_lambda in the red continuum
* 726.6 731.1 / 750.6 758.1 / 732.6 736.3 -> -0.250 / 46.3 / 54.9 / 69.5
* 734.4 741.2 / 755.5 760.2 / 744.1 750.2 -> -0.240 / 59.1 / 65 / 66.5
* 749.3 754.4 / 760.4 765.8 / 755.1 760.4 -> -0.292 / 68.3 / 66.6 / 58.3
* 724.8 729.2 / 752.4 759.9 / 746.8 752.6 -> -0.416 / 43.3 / 67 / 68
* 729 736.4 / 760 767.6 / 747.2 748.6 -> -0.331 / 52.4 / 66.6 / 55.4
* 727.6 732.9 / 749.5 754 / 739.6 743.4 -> -0.227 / 48.6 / 62.4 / 68.2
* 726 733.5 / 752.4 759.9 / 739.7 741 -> -0.130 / 48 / 61.6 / 68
